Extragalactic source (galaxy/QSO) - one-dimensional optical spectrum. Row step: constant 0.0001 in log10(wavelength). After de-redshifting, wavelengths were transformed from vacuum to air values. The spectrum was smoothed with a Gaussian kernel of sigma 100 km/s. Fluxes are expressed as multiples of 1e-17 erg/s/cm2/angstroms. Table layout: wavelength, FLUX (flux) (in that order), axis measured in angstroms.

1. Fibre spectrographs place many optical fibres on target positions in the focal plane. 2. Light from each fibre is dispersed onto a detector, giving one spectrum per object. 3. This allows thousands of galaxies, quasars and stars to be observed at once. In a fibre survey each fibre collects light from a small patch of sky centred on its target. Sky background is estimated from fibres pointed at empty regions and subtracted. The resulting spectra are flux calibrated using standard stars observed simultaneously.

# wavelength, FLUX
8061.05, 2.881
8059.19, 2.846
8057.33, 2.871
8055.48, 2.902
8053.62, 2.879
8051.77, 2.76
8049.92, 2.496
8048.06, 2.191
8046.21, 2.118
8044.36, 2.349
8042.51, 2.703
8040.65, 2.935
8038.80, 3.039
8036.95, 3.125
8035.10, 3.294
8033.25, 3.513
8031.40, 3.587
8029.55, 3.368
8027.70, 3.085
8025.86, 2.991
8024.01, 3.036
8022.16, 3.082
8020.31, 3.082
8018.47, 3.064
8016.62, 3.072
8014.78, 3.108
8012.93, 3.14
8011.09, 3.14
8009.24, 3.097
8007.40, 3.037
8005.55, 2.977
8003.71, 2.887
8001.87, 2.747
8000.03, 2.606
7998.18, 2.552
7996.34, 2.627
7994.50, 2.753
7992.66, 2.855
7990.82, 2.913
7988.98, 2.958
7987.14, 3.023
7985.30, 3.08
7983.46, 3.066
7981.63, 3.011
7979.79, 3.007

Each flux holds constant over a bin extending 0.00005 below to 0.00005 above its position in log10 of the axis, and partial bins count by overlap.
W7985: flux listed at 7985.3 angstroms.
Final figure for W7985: 3.08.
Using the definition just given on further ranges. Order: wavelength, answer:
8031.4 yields 3.587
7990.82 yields 2.913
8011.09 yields 3.14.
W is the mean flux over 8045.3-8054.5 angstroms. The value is 2.49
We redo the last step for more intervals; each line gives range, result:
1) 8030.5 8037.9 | 3.38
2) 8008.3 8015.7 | 3.12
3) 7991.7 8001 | 2.68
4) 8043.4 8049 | 2.22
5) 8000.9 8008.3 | 2.91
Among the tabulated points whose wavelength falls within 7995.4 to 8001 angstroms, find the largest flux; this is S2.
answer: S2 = 2.627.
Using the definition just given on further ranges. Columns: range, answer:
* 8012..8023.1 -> 3.14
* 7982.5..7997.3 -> 3.08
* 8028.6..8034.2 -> 3.587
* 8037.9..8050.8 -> 3.039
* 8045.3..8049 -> 2.191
